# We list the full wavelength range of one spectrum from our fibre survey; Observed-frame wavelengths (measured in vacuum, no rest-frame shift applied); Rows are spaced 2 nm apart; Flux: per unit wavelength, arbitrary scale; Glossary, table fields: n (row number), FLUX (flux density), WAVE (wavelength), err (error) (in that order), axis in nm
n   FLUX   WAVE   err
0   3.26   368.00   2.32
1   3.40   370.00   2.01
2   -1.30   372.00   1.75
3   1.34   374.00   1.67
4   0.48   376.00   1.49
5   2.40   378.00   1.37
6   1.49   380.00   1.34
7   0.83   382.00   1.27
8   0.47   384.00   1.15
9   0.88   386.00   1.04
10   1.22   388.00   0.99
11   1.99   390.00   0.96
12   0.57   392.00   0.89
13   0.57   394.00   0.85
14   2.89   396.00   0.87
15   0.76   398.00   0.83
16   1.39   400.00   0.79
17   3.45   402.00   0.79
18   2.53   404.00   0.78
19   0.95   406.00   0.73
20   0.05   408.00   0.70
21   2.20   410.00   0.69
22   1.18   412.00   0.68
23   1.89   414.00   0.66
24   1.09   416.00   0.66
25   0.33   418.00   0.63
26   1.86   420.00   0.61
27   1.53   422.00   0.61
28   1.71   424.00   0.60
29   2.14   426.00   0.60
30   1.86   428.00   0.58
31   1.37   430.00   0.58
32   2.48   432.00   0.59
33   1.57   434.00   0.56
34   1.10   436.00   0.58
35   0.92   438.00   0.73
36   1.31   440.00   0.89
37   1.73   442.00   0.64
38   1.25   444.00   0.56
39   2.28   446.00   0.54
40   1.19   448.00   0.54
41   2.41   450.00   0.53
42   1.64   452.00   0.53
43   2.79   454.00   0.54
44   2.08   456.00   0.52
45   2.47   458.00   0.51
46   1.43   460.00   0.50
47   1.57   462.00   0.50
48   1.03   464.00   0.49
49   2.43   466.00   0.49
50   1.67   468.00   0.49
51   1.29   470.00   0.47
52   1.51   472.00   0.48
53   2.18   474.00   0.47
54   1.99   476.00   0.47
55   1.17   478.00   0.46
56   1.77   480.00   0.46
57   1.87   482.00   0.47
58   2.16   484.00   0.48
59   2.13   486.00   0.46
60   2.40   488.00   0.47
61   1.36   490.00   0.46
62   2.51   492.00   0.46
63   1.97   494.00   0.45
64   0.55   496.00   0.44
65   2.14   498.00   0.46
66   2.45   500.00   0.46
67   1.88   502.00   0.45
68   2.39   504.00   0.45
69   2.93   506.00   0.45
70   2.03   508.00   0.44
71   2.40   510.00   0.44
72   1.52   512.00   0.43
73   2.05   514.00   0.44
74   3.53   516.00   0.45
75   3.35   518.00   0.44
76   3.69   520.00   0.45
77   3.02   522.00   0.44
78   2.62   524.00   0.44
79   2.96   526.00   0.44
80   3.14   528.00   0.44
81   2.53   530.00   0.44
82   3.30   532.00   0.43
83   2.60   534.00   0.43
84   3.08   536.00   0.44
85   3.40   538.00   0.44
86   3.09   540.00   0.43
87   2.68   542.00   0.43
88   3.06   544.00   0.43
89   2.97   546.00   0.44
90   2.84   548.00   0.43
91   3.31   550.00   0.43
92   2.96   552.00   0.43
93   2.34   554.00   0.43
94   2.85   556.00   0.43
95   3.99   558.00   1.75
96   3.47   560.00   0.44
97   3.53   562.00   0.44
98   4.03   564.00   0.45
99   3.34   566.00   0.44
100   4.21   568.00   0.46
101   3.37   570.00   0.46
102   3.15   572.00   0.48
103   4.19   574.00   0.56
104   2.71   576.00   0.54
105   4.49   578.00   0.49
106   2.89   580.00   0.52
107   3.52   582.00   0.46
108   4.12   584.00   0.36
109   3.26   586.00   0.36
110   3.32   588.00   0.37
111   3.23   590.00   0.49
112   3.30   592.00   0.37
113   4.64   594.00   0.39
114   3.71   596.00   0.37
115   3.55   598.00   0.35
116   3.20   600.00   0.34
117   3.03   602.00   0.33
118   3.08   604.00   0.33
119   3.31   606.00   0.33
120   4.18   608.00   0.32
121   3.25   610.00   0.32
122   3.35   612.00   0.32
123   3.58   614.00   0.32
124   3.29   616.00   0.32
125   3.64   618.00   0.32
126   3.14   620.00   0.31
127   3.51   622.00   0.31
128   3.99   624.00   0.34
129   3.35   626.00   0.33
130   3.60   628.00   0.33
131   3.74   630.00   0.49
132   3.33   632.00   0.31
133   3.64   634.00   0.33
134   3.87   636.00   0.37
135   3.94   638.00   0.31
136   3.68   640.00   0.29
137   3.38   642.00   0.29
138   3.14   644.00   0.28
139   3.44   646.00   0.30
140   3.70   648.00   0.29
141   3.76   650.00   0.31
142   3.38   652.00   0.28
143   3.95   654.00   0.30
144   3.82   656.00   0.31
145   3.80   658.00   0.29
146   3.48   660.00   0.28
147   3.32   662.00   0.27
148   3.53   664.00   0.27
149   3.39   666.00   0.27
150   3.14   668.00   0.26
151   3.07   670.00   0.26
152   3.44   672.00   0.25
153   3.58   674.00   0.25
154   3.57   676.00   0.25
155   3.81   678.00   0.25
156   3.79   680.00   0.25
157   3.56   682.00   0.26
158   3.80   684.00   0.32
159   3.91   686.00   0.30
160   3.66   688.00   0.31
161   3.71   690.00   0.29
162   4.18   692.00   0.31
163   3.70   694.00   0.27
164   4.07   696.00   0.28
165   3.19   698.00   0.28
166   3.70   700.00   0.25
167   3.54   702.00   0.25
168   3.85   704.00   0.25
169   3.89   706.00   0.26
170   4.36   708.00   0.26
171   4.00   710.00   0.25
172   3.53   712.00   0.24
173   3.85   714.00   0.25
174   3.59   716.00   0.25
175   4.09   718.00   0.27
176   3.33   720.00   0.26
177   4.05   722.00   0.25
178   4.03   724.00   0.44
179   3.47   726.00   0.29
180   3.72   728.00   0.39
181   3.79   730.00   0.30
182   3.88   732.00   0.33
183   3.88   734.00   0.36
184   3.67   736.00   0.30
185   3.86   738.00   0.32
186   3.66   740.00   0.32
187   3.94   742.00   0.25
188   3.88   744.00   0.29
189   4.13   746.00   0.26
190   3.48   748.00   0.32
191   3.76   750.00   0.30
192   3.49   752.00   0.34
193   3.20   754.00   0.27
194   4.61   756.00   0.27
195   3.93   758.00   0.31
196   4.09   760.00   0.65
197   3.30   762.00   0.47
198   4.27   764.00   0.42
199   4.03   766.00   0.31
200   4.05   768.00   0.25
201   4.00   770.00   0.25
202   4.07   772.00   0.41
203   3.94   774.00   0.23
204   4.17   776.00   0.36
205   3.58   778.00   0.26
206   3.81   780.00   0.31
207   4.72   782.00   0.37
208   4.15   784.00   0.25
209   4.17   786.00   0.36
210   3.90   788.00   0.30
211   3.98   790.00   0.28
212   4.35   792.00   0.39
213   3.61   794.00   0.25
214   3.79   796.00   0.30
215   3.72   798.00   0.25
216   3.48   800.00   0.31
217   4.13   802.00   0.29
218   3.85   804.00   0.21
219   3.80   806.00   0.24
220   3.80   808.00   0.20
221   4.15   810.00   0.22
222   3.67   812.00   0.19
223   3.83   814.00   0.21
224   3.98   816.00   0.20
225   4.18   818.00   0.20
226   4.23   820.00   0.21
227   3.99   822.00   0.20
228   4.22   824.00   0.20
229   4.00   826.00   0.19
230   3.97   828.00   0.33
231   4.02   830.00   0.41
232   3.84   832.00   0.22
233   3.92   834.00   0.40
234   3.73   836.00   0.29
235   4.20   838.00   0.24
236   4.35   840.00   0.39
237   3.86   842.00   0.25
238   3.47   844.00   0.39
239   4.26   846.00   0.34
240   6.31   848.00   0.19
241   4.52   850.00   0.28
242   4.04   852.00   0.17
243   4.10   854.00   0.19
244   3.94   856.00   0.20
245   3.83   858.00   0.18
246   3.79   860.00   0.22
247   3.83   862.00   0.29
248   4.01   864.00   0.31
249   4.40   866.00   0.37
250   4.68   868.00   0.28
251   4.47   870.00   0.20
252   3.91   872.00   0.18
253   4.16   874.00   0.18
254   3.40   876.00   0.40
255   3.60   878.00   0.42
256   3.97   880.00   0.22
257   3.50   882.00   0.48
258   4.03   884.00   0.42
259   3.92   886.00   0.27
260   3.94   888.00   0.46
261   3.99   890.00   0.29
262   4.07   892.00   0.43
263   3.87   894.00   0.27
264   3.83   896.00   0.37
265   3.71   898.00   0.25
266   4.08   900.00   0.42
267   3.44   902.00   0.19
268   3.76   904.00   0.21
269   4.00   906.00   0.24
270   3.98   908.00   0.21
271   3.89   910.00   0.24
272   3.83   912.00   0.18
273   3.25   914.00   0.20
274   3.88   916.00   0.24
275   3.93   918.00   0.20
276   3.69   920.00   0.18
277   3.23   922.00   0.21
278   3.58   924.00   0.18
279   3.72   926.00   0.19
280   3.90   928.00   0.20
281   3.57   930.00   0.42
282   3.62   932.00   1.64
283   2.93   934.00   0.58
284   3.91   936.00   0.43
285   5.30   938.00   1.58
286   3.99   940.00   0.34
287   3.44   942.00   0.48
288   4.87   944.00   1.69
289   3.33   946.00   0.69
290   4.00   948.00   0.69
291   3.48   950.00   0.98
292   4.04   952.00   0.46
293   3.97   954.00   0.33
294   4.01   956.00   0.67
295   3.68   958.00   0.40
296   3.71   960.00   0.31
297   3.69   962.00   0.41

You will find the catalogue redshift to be 0.29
